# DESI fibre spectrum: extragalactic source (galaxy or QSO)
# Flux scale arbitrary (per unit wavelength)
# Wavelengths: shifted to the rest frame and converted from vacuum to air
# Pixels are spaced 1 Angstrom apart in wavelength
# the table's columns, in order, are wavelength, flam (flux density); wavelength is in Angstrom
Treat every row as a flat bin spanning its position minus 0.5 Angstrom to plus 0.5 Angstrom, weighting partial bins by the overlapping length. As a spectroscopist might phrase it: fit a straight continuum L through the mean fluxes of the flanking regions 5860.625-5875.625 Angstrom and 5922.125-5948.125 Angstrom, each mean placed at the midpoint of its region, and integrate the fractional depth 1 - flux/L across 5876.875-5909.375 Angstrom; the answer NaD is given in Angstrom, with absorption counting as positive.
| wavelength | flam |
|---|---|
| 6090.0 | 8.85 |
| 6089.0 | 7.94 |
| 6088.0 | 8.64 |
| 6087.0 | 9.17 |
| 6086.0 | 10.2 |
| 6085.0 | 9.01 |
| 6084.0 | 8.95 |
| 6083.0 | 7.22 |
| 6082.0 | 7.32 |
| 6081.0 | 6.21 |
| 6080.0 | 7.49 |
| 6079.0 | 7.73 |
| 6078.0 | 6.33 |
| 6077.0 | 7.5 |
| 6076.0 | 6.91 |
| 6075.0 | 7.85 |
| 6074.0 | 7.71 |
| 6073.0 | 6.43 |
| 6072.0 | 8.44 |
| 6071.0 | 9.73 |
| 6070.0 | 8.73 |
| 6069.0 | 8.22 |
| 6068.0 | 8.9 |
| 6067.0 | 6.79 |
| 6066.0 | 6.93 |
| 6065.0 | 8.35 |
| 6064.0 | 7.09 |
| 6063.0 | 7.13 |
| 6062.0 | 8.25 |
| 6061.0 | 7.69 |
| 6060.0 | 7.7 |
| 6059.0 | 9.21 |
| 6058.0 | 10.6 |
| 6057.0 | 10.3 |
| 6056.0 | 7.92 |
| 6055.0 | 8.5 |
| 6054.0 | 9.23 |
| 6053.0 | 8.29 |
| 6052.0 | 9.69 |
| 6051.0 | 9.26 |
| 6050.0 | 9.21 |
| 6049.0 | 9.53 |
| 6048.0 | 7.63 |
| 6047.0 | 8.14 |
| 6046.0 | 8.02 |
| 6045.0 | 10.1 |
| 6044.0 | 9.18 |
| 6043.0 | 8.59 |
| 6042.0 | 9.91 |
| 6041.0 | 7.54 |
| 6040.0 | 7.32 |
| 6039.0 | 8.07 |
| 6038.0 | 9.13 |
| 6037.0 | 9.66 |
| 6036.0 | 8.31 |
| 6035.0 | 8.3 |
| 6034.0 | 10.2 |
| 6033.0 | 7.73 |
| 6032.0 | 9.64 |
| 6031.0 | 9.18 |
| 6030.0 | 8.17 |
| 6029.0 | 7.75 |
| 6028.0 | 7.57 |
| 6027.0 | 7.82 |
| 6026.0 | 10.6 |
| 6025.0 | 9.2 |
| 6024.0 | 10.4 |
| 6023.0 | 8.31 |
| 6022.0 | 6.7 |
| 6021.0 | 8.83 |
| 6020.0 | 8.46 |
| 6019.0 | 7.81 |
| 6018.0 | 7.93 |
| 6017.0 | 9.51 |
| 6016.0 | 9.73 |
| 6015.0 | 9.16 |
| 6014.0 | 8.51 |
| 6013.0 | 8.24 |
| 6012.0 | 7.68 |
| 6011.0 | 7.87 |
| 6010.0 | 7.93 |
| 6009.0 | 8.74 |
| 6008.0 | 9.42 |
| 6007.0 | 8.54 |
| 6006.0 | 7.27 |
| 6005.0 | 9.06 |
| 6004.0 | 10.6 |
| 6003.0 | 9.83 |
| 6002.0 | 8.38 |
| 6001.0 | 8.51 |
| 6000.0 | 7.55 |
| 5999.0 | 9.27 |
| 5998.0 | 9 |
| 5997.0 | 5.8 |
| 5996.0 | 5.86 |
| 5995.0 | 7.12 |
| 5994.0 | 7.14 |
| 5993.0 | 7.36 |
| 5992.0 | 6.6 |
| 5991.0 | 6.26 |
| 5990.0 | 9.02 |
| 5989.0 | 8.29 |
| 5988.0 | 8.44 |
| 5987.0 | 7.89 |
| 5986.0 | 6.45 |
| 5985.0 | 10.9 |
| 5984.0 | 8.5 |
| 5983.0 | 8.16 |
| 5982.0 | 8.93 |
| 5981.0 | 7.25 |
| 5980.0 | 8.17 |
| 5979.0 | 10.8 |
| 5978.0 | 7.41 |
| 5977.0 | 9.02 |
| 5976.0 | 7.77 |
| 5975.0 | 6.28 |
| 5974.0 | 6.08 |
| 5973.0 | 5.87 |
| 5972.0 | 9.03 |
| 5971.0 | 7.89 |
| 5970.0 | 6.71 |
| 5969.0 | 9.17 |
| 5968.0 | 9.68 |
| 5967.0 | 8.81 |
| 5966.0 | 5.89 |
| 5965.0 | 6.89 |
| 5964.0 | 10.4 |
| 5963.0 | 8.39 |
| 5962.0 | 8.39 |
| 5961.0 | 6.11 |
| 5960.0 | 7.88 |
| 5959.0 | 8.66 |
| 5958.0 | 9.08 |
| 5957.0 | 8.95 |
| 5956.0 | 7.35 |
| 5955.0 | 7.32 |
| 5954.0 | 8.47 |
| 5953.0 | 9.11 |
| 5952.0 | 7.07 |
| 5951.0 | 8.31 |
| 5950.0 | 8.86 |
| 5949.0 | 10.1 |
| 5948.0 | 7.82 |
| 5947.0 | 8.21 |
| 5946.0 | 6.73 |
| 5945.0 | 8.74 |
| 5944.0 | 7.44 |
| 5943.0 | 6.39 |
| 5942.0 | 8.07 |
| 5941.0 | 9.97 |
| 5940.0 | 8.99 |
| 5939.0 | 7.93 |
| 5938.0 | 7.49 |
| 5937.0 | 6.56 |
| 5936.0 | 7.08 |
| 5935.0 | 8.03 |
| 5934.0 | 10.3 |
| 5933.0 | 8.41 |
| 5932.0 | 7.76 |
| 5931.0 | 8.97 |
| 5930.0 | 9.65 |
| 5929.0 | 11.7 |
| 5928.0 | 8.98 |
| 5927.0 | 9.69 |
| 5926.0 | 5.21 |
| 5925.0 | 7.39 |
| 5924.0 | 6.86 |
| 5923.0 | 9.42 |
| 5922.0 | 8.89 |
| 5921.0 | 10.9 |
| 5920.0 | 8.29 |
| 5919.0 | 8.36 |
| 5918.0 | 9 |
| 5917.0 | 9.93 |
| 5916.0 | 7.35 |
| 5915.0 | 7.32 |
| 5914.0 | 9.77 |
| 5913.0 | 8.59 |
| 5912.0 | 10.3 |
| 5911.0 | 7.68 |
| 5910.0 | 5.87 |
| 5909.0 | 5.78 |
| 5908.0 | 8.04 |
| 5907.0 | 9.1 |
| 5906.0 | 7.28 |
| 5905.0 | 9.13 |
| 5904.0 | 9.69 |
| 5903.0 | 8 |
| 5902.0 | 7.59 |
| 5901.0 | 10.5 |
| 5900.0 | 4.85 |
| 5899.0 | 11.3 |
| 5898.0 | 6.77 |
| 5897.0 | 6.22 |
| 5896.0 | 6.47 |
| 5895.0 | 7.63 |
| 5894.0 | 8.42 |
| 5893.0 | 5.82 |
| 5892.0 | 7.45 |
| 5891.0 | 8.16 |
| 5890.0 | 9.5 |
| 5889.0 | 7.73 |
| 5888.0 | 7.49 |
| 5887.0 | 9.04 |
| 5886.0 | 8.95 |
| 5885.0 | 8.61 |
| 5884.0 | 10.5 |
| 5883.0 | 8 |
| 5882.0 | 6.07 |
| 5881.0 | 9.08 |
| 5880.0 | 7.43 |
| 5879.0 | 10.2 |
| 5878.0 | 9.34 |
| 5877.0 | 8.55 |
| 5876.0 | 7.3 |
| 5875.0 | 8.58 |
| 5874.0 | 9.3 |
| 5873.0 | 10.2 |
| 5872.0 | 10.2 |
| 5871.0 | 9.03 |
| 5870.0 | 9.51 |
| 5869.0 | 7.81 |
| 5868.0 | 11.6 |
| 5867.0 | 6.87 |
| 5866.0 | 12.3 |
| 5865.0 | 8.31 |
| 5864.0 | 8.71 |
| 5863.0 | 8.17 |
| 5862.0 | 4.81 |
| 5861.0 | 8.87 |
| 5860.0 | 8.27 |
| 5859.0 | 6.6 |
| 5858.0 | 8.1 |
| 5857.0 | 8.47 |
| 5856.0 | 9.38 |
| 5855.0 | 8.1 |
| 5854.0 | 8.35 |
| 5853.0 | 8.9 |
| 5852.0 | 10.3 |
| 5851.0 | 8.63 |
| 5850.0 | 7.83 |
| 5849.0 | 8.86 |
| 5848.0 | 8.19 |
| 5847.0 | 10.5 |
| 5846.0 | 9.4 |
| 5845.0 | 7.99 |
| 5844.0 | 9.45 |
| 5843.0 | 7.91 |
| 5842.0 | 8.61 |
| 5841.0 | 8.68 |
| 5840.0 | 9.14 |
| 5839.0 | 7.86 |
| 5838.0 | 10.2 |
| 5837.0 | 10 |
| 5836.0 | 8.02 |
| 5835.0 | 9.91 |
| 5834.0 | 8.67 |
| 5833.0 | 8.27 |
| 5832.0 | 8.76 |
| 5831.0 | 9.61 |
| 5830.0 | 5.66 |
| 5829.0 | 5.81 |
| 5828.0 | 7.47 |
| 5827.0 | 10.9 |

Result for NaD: 2.0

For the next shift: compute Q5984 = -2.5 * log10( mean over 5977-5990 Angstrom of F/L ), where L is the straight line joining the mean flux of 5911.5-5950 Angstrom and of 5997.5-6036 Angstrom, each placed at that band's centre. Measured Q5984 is 0.02 mag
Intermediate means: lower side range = 8.49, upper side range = 8.66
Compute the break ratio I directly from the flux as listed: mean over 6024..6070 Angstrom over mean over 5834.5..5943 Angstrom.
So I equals 1.01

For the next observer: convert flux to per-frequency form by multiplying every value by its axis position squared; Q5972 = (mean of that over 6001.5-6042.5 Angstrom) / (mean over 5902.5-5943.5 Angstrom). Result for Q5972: 1.07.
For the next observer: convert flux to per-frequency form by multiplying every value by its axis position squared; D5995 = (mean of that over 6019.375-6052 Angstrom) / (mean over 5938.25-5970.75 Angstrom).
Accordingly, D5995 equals 1.10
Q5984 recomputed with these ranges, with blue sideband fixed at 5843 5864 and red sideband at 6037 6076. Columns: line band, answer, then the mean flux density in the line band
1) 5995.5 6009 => 0.01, 8.4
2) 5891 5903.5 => 0.11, 7.61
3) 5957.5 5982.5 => 0.06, 8.02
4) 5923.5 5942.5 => 0.01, 8.37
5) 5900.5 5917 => 0.02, 8.3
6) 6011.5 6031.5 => -0.02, 8.58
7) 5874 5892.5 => 0.00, 8.47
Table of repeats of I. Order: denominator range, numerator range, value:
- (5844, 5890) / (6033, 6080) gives 0.96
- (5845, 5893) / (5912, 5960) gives 0.98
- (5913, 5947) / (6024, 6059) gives 1.05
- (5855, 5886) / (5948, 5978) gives 0.93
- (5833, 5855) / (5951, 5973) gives 0.91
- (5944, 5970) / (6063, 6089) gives 0.96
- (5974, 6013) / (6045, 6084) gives 1.00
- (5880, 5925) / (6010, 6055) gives 1.06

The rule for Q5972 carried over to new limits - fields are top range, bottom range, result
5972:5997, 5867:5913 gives 0.96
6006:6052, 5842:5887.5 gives 1.05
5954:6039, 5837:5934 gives 1.01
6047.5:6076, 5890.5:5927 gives 1.09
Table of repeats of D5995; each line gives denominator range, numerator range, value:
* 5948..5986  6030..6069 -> 1.08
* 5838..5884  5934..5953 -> 0.96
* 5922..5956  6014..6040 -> 1.08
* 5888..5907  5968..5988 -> 1.04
